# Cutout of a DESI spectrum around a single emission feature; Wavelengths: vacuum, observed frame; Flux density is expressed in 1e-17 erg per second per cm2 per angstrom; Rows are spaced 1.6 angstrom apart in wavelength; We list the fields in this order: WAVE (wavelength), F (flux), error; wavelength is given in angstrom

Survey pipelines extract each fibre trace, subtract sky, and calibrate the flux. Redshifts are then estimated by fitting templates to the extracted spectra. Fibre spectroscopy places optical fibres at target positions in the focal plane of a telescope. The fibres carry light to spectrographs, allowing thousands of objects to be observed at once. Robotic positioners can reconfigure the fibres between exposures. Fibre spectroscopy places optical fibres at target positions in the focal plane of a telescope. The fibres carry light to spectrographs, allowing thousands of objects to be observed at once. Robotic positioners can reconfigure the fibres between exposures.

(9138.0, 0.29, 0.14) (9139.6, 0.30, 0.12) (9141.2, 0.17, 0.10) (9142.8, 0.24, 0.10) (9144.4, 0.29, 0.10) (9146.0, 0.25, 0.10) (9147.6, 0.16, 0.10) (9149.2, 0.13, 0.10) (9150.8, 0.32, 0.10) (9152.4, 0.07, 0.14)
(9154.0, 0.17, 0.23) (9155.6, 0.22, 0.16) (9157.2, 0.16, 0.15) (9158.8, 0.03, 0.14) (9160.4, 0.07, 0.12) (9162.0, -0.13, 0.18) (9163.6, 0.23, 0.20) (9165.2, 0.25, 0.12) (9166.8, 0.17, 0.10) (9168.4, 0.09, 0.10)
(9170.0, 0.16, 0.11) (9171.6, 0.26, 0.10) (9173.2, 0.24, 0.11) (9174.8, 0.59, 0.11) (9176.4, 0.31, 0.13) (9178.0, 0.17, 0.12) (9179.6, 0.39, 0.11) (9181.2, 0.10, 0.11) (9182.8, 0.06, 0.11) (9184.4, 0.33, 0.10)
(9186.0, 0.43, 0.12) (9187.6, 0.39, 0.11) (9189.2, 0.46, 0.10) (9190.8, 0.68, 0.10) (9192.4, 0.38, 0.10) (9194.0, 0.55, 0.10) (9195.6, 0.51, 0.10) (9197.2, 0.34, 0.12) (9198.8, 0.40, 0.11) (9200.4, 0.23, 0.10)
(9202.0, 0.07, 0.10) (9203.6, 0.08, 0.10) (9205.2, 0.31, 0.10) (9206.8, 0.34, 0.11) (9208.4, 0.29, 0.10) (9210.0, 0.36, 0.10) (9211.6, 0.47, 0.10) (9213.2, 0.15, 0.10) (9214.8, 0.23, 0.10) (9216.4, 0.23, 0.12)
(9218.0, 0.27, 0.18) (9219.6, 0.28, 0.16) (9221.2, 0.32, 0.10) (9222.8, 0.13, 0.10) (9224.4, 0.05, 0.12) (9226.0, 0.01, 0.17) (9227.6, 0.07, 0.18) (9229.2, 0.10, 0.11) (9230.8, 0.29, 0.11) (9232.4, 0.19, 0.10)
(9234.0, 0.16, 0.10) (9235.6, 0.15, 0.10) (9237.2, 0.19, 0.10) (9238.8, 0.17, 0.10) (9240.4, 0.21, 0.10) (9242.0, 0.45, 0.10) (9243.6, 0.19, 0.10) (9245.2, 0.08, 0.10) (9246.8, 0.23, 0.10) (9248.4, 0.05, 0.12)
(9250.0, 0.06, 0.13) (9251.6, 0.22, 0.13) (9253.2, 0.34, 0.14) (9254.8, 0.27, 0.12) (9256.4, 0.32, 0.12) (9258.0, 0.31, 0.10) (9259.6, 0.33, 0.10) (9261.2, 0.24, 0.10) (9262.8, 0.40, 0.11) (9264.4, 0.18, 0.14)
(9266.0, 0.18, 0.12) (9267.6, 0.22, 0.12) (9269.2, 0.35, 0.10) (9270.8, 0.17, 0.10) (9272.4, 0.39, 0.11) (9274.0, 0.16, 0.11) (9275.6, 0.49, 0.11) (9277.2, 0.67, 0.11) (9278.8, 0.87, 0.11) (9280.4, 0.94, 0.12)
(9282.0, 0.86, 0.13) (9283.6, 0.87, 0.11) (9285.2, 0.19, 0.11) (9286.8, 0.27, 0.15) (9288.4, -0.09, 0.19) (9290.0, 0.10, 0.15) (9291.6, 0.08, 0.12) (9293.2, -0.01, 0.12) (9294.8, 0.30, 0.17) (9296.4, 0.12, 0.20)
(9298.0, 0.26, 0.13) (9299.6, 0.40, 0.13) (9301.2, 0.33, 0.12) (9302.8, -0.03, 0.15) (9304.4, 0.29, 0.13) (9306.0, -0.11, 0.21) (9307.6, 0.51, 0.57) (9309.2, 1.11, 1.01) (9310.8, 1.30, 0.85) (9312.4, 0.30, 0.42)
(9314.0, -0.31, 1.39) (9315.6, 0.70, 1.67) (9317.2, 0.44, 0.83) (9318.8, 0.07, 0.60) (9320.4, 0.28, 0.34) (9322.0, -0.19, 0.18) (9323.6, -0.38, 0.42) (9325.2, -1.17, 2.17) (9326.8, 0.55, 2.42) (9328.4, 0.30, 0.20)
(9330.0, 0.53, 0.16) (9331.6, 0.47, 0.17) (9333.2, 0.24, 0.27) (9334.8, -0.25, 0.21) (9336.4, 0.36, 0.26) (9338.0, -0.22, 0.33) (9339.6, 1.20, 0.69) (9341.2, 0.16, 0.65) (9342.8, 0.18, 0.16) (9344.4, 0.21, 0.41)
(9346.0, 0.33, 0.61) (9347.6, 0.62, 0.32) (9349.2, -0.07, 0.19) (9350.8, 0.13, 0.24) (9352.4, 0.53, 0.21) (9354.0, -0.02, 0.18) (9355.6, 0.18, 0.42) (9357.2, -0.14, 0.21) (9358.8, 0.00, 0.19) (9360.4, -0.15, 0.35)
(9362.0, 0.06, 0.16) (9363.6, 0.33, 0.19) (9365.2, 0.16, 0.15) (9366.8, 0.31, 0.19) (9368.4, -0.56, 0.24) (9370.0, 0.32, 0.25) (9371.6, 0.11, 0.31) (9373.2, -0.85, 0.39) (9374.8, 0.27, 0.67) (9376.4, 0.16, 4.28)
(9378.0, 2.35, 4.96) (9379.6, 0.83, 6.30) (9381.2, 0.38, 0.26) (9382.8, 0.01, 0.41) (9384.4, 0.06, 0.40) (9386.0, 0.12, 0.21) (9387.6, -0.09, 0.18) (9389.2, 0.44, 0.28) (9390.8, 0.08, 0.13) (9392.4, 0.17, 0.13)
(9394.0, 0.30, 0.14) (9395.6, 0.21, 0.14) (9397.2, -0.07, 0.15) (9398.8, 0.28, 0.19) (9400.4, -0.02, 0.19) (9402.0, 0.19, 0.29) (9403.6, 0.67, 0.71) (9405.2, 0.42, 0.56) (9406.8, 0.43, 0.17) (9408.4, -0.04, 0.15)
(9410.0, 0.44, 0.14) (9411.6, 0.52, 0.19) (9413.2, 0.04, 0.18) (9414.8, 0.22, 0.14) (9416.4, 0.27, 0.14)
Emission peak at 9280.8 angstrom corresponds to [O III]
